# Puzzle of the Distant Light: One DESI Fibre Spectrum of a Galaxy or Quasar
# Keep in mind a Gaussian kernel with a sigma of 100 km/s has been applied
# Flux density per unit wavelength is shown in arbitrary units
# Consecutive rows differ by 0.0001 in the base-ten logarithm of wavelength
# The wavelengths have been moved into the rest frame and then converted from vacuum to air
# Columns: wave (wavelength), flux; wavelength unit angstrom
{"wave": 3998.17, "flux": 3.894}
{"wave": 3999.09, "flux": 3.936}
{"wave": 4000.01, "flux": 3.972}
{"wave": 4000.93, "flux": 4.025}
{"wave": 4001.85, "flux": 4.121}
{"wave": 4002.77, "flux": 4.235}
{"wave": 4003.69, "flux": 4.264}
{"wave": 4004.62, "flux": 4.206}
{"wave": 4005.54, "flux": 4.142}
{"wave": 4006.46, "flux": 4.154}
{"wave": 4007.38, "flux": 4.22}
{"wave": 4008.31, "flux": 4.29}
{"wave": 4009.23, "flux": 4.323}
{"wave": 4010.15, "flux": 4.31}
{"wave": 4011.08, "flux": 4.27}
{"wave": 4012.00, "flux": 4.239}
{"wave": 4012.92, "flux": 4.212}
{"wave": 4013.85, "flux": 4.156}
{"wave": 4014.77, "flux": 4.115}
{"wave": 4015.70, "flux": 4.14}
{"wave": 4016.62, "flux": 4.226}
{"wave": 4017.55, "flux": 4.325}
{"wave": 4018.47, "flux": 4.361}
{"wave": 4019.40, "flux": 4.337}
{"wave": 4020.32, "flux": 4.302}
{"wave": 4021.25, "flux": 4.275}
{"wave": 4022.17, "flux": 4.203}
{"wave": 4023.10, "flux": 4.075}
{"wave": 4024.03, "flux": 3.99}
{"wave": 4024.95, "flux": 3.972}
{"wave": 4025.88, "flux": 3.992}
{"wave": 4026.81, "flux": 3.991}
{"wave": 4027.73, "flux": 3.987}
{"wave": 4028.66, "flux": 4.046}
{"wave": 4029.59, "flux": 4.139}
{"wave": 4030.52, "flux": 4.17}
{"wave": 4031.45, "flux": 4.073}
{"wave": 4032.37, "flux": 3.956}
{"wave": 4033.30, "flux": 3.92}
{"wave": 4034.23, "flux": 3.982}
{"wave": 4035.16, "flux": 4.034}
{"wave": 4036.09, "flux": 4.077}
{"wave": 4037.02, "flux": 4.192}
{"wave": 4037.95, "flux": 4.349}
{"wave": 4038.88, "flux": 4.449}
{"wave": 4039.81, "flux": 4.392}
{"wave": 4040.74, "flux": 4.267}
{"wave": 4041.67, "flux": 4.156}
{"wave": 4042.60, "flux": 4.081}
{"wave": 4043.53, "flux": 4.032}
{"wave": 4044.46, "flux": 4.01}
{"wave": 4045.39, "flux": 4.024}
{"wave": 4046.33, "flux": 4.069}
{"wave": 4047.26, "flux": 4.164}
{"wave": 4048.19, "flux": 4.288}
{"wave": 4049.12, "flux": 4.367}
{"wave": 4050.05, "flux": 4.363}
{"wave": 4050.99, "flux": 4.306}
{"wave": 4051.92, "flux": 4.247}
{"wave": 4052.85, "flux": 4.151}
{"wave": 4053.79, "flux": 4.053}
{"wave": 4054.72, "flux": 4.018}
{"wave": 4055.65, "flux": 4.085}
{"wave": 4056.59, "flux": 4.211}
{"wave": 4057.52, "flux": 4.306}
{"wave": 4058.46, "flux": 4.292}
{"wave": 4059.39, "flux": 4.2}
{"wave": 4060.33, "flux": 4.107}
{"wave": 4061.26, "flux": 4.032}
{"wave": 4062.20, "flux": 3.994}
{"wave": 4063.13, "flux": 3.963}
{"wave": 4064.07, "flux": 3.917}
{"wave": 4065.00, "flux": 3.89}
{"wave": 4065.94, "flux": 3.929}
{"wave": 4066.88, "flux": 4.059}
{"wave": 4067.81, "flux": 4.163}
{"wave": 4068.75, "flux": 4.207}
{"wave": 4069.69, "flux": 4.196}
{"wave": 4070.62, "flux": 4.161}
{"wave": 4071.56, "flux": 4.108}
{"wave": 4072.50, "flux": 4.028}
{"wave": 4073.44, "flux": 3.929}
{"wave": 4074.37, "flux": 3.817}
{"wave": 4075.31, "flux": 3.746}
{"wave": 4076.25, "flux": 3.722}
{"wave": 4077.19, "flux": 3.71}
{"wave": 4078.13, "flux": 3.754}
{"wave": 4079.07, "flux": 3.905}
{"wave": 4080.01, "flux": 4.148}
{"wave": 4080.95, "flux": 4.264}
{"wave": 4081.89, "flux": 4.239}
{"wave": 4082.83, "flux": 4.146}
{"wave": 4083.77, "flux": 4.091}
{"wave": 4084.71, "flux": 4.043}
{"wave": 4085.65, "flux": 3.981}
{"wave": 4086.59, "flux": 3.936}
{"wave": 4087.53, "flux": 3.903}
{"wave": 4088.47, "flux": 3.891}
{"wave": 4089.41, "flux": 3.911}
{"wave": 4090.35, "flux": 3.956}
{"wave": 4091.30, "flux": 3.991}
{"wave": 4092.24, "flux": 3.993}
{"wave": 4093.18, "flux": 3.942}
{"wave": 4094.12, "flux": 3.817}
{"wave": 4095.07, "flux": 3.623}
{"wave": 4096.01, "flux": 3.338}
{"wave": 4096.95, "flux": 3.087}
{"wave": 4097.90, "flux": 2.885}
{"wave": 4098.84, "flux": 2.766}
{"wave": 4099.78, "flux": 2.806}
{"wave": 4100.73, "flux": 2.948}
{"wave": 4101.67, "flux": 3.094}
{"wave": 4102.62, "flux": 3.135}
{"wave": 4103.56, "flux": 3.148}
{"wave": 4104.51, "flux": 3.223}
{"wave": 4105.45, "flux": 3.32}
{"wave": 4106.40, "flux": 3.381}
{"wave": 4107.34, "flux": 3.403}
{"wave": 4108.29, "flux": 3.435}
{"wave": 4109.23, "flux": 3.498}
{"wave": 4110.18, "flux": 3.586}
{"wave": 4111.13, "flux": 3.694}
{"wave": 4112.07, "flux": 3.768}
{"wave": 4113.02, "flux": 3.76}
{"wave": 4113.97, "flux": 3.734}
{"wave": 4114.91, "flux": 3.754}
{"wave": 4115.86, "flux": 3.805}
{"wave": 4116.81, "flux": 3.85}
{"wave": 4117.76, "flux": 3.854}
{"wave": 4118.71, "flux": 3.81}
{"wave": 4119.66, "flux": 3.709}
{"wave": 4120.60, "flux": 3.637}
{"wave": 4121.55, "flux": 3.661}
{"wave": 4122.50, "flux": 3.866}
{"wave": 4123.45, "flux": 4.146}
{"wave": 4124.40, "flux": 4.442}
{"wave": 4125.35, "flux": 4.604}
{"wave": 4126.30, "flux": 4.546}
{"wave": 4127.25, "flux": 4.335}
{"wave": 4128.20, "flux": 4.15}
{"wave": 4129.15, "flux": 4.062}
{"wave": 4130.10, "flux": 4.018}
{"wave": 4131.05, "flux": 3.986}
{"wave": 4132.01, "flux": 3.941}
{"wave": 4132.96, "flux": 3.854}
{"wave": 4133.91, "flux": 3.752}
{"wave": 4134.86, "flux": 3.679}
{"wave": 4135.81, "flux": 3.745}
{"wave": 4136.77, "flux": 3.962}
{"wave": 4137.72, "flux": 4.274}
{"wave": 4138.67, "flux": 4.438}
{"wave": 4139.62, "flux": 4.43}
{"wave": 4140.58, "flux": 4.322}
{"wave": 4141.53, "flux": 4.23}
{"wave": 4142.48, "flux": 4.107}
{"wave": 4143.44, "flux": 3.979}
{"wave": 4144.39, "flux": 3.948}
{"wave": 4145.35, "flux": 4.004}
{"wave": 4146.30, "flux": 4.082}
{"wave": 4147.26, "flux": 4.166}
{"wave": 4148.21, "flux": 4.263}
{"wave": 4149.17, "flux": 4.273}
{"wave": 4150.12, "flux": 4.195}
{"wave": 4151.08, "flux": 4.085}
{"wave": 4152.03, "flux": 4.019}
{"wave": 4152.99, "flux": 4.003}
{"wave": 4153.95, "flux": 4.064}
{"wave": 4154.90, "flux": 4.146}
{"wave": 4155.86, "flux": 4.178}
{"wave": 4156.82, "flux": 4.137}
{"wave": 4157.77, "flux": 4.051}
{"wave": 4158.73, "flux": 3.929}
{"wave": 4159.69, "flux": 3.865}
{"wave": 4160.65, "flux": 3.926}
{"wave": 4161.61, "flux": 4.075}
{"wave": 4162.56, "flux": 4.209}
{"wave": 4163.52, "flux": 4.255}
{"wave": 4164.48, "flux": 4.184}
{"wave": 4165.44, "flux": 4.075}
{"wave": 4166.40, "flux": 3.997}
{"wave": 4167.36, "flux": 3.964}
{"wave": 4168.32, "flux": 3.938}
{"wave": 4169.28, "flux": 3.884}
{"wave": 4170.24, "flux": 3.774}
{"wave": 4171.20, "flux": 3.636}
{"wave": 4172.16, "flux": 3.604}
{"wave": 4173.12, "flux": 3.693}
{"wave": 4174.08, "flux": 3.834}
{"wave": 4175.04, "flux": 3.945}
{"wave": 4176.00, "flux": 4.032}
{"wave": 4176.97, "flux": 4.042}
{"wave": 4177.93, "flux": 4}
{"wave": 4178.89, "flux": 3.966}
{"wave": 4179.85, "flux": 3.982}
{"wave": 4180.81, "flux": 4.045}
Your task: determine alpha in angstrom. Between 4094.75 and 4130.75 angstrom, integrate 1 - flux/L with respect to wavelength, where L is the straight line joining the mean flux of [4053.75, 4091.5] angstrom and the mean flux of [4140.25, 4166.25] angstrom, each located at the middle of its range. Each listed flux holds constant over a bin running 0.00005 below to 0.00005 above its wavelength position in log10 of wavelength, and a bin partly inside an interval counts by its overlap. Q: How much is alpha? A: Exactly 3.8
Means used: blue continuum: 4.02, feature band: 3.63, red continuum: 4.1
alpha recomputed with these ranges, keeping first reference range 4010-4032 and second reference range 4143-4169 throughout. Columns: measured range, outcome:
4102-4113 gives 1.81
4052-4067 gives 0.20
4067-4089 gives 0.63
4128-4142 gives 0.11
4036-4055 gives -0.24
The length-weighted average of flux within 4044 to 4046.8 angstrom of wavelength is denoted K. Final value 4.03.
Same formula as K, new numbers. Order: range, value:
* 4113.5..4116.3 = 3.77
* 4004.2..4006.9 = 4.17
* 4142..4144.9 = 4.01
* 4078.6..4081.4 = 4.1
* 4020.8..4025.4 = 4.11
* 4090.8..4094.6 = 3.93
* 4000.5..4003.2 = 4.13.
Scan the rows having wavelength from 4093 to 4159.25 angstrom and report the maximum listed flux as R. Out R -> 4.604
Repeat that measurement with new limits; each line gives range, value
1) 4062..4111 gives 4.264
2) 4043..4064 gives 4.367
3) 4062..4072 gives 4.207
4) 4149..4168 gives 4.273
